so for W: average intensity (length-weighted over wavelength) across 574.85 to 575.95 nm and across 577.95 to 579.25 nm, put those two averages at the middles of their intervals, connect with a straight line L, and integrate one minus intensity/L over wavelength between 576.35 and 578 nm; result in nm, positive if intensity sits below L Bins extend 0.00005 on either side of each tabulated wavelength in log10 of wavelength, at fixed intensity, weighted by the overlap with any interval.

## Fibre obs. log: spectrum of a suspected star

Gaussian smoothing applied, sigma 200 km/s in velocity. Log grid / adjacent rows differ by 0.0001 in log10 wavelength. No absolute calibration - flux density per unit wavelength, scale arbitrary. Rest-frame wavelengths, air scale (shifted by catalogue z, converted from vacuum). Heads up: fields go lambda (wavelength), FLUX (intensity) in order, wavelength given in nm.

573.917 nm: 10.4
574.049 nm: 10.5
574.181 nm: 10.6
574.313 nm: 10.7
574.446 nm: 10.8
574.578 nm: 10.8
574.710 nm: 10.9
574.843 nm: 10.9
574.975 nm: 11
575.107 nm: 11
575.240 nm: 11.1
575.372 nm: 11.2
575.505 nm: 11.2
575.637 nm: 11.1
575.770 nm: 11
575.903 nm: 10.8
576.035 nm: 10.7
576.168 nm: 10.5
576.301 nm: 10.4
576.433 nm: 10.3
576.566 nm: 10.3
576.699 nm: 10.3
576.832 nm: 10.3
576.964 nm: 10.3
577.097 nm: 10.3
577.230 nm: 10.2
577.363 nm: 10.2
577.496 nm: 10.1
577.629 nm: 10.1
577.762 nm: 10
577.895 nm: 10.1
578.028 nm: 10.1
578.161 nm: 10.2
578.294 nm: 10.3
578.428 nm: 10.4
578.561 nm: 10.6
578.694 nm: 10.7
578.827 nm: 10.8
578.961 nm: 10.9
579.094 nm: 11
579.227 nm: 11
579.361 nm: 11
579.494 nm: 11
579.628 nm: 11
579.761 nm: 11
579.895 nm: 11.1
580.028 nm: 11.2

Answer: 0.09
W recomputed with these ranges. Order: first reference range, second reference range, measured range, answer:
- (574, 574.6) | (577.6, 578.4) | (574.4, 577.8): -0.06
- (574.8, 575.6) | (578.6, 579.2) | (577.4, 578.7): 0.08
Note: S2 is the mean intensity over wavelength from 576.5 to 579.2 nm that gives 10.4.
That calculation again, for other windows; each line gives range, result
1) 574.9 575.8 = 11.1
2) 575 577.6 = 10.6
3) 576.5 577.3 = 10.3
